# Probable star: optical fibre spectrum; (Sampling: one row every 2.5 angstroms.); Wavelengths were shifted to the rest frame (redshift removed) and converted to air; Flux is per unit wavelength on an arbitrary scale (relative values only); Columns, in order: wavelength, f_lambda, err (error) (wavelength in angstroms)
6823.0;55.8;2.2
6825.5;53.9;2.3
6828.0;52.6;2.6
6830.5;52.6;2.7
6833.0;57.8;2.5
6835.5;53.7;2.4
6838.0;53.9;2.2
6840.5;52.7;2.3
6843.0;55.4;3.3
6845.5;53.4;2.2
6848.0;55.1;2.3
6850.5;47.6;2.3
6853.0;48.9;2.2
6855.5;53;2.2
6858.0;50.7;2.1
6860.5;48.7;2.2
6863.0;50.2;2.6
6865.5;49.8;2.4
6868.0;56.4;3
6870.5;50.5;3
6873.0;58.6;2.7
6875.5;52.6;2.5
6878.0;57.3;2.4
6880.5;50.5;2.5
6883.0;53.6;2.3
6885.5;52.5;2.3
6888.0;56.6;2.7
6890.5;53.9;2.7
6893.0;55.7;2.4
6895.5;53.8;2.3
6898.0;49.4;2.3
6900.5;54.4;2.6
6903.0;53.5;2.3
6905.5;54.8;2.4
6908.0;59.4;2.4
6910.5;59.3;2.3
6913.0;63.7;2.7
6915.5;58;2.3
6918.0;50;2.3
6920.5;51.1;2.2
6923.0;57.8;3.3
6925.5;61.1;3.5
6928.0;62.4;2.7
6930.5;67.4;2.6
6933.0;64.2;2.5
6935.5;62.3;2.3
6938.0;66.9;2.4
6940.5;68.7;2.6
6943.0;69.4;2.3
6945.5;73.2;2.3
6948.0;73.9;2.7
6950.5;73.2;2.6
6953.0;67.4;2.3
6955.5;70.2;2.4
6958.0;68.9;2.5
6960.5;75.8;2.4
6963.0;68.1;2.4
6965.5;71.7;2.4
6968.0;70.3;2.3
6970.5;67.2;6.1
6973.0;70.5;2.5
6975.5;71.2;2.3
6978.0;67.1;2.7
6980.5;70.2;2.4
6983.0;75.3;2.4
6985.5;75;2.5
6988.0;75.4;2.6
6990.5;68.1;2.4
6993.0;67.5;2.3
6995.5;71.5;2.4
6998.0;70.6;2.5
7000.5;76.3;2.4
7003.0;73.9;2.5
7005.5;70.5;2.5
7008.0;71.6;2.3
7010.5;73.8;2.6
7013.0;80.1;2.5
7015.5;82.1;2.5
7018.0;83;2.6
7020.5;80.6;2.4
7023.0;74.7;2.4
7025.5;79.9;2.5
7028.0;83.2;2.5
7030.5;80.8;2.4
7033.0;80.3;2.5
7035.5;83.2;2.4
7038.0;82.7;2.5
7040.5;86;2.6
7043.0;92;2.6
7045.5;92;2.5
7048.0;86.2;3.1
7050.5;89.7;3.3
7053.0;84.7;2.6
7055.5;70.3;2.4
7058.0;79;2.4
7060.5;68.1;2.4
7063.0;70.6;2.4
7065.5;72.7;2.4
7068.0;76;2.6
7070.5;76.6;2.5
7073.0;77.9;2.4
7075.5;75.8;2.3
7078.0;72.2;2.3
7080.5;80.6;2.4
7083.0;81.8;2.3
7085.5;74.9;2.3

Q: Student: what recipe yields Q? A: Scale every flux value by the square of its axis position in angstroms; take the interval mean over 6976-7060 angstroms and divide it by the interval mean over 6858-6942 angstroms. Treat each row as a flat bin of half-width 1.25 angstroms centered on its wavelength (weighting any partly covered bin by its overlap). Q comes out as 1.43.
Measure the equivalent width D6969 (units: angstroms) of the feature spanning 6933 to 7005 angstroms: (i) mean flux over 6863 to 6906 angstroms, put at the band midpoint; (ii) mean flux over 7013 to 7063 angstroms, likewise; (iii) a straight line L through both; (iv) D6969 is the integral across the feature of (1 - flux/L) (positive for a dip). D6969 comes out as -1.7 angstroms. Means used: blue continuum 53.6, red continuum 81.7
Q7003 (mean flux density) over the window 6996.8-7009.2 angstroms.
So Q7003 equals 72.6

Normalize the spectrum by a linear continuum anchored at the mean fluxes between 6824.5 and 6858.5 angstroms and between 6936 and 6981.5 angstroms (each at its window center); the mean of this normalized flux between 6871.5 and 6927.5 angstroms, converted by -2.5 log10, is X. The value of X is 0.11 mag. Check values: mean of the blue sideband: 53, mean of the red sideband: 70.1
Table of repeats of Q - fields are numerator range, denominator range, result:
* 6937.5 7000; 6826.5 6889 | 1.38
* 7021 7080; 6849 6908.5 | 1.58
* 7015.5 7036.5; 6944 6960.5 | 1.15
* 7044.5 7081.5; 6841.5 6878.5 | 1.58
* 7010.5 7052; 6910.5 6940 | 1.42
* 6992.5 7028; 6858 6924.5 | 1.45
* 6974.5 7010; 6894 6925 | 1.32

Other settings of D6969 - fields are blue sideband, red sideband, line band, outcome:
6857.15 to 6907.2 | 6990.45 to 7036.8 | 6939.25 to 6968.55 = -2.19 angstroms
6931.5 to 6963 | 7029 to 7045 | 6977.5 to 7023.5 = 2.49 angstroms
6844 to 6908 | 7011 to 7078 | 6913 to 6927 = 0.84 angstroms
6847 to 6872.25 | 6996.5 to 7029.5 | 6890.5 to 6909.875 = 1.16 angstroms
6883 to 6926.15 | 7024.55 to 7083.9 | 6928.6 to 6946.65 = -1.87 angstroms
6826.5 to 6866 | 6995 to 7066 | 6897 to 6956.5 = 1.86 angstroms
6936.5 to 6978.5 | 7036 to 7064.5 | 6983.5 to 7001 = 0.60 angstroms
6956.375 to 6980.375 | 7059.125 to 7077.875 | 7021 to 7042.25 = -2.66 angstroms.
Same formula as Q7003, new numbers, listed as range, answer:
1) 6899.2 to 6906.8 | 54.2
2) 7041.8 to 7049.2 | 90.1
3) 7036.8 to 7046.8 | 88.2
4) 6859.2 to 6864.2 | 49.5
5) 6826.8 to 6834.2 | 54.3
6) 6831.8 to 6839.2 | 55.1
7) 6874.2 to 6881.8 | 53.5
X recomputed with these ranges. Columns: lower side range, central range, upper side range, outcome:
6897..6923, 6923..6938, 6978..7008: -0.07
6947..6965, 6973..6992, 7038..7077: 0.03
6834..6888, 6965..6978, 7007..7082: -0.01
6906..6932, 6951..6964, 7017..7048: -0.05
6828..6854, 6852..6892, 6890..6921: 0.03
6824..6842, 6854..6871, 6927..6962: 0.13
